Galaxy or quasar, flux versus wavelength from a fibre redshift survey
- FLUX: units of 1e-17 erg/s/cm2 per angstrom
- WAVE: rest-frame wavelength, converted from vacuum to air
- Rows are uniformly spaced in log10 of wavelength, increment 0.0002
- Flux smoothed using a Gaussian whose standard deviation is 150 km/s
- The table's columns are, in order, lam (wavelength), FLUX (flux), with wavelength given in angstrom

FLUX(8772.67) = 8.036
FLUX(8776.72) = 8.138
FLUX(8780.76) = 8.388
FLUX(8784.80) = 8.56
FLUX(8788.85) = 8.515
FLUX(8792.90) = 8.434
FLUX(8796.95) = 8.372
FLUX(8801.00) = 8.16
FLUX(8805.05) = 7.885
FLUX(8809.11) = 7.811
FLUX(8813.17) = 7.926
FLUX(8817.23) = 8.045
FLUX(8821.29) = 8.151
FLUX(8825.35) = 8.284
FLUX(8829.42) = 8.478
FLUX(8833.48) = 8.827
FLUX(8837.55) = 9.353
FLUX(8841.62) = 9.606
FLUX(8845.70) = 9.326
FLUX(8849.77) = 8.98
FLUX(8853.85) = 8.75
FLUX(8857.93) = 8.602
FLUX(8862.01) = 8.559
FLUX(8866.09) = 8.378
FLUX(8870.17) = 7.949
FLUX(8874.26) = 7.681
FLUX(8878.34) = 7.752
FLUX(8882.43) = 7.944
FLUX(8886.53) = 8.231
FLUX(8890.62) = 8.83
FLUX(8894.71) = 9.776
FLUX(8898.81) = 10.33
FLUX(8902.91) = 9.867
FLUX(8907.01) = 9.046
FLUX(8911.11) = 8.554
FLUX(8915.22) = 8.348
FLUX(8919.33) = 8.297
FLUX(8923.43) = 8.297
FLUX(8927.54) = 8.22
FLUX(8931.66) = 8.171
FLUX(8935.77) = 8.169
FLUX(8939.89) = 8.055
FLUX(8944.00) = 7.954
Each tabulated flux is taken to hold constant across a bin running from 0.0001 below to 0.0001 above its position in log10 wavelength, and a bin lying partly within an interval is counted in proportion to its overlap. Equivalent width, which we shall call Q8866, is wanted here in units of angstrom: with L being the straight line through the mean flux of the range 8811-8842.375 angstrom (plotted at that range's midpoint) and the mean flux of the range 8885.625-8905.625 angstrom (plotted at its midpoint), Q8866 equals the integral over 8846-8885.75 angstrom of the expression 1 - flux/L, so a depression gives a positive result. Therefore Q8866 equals 3.2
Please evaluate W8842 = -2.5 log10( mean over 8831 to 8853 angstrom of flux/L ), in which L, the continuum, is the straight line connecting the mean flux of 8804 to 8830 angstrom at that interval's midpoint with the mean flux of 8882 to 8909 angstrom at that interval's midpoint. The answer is -0.09 mag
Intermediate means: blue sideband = 8.07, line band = 9.18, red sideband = 9.22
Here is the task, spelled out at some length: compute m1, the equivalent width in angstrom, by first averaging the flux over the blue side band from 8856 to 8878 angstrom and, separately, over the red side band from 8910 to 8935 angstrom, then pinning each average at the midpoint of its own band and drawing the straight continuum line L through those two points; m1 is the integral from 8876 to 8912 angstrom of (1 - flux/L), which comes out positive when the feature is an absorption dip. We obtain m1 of -3.0 angstrom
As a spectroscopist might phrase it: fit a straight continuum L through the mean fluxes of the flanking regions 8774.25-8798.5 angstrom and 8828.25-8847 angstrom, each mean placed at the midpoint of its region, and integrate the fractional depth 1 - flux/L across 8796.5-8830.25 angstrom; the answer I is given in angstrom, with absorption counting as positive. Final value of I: 2.63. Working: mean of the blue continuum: 8.39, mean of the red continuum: 9.14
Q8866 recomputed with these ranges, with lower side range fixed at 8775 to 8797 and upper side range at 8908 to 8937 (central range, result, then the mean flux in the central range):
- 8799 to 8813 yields 0.75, 7.95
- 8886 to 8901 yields -1.91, 9.41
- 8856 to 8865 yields -0.21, 8.56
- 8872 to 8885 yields 0.84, 7.81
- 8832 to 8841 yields -0.87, 9.19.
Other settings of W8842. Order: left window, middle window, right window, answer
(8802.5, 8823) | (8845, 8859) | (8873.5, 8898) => -0.08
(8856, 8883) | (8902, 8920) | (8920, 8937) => -0.08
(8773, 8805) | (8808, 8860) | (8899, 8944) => -0.03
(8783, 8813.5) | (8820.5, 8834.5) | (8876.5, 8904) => 0.00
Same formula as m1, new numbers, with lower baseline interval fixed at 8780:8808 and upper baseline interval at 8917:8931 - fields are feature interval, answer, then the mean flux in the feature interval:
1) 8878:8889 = 0.31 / 8.04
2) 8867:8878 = 0.56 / 7.87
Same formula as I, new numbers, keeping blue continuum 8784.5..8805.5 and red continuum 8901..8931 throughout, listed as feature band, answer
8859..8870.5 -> 0.18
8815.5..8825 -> 0.30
